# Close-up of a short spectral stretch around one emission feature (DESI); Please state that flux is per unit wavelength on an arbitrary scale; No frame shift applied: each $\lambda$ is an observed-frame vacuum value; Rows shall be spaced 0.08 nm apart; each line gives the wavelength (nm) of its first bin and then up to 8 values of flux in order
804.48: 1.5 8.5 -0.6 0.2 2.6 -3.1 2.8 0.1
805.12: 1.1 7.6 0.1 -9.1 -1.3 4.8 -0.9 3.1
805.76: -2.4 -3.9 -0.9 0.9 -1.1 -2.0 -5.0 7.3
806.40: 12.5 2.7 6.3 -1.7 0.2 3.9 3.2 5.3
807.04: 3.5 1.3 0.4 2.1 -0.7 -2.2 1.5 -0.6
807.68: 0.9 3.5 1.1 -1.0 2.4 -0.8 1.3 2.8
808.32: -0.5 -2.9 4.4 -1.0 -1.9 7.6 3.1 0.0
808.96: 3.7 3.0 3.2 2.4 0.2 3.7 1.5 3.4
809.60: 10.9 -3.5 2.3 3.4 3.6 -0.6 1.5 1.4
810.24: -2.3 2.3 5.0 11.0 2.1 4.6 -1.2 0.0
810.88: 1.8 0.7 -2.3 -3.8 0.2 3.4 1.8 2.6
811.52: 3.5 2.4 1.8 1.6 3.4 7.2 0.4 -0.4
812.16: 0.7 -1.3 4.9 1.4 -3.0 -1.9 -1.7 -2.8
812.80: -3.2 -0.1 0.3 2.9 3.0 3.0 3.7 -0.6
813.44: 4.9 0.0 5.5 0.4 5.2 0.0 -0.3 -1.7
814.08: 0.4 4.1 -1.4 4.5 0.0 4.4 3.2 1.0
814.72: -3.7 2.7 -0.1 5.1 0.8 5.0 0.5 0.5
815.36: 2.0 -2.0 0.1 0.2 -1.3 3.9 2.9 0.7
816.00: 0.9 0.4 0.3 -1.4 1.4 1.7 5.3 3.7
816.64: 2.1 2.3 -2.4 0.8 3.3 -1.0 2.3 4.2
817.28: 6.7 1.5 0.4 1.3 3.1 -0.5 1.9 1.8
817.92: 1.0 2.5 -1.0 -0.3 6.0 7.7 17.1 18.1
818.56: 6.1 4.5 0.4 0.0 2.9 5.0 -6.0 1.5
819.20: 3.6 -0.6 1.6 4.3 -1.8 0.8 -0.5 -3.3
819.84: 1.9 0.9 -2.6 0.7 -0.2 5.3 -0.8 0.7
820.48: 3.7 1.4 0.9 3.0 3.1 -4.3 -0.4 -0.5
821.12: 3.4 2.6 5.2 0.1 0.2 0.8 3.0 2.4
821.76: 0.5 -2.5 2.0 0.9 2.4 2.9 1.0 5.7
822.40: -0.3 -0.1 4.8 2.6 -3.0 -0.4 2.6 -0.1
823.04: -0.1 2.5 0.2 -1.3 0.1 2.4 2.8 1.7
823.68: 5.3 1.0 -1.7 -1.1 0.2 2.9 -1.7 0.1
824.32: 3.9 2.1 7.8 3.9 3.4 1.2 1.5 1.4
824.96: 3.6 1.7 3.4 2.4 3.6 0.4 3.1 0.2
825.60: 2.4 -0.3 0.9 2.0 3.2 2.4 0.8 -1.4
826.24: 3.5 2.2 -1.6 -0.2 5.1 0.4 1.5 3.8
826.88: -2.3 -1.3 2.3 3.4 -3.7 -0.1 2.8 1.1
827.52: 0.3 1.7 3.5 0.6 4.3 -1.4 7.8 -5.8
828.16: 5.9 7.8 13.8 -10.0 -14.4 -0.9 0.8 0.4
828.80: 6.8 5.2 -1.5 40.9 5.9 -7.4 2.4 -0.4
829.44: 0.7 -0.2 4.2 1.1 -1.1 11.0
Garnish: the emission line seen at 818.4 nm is Halpha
